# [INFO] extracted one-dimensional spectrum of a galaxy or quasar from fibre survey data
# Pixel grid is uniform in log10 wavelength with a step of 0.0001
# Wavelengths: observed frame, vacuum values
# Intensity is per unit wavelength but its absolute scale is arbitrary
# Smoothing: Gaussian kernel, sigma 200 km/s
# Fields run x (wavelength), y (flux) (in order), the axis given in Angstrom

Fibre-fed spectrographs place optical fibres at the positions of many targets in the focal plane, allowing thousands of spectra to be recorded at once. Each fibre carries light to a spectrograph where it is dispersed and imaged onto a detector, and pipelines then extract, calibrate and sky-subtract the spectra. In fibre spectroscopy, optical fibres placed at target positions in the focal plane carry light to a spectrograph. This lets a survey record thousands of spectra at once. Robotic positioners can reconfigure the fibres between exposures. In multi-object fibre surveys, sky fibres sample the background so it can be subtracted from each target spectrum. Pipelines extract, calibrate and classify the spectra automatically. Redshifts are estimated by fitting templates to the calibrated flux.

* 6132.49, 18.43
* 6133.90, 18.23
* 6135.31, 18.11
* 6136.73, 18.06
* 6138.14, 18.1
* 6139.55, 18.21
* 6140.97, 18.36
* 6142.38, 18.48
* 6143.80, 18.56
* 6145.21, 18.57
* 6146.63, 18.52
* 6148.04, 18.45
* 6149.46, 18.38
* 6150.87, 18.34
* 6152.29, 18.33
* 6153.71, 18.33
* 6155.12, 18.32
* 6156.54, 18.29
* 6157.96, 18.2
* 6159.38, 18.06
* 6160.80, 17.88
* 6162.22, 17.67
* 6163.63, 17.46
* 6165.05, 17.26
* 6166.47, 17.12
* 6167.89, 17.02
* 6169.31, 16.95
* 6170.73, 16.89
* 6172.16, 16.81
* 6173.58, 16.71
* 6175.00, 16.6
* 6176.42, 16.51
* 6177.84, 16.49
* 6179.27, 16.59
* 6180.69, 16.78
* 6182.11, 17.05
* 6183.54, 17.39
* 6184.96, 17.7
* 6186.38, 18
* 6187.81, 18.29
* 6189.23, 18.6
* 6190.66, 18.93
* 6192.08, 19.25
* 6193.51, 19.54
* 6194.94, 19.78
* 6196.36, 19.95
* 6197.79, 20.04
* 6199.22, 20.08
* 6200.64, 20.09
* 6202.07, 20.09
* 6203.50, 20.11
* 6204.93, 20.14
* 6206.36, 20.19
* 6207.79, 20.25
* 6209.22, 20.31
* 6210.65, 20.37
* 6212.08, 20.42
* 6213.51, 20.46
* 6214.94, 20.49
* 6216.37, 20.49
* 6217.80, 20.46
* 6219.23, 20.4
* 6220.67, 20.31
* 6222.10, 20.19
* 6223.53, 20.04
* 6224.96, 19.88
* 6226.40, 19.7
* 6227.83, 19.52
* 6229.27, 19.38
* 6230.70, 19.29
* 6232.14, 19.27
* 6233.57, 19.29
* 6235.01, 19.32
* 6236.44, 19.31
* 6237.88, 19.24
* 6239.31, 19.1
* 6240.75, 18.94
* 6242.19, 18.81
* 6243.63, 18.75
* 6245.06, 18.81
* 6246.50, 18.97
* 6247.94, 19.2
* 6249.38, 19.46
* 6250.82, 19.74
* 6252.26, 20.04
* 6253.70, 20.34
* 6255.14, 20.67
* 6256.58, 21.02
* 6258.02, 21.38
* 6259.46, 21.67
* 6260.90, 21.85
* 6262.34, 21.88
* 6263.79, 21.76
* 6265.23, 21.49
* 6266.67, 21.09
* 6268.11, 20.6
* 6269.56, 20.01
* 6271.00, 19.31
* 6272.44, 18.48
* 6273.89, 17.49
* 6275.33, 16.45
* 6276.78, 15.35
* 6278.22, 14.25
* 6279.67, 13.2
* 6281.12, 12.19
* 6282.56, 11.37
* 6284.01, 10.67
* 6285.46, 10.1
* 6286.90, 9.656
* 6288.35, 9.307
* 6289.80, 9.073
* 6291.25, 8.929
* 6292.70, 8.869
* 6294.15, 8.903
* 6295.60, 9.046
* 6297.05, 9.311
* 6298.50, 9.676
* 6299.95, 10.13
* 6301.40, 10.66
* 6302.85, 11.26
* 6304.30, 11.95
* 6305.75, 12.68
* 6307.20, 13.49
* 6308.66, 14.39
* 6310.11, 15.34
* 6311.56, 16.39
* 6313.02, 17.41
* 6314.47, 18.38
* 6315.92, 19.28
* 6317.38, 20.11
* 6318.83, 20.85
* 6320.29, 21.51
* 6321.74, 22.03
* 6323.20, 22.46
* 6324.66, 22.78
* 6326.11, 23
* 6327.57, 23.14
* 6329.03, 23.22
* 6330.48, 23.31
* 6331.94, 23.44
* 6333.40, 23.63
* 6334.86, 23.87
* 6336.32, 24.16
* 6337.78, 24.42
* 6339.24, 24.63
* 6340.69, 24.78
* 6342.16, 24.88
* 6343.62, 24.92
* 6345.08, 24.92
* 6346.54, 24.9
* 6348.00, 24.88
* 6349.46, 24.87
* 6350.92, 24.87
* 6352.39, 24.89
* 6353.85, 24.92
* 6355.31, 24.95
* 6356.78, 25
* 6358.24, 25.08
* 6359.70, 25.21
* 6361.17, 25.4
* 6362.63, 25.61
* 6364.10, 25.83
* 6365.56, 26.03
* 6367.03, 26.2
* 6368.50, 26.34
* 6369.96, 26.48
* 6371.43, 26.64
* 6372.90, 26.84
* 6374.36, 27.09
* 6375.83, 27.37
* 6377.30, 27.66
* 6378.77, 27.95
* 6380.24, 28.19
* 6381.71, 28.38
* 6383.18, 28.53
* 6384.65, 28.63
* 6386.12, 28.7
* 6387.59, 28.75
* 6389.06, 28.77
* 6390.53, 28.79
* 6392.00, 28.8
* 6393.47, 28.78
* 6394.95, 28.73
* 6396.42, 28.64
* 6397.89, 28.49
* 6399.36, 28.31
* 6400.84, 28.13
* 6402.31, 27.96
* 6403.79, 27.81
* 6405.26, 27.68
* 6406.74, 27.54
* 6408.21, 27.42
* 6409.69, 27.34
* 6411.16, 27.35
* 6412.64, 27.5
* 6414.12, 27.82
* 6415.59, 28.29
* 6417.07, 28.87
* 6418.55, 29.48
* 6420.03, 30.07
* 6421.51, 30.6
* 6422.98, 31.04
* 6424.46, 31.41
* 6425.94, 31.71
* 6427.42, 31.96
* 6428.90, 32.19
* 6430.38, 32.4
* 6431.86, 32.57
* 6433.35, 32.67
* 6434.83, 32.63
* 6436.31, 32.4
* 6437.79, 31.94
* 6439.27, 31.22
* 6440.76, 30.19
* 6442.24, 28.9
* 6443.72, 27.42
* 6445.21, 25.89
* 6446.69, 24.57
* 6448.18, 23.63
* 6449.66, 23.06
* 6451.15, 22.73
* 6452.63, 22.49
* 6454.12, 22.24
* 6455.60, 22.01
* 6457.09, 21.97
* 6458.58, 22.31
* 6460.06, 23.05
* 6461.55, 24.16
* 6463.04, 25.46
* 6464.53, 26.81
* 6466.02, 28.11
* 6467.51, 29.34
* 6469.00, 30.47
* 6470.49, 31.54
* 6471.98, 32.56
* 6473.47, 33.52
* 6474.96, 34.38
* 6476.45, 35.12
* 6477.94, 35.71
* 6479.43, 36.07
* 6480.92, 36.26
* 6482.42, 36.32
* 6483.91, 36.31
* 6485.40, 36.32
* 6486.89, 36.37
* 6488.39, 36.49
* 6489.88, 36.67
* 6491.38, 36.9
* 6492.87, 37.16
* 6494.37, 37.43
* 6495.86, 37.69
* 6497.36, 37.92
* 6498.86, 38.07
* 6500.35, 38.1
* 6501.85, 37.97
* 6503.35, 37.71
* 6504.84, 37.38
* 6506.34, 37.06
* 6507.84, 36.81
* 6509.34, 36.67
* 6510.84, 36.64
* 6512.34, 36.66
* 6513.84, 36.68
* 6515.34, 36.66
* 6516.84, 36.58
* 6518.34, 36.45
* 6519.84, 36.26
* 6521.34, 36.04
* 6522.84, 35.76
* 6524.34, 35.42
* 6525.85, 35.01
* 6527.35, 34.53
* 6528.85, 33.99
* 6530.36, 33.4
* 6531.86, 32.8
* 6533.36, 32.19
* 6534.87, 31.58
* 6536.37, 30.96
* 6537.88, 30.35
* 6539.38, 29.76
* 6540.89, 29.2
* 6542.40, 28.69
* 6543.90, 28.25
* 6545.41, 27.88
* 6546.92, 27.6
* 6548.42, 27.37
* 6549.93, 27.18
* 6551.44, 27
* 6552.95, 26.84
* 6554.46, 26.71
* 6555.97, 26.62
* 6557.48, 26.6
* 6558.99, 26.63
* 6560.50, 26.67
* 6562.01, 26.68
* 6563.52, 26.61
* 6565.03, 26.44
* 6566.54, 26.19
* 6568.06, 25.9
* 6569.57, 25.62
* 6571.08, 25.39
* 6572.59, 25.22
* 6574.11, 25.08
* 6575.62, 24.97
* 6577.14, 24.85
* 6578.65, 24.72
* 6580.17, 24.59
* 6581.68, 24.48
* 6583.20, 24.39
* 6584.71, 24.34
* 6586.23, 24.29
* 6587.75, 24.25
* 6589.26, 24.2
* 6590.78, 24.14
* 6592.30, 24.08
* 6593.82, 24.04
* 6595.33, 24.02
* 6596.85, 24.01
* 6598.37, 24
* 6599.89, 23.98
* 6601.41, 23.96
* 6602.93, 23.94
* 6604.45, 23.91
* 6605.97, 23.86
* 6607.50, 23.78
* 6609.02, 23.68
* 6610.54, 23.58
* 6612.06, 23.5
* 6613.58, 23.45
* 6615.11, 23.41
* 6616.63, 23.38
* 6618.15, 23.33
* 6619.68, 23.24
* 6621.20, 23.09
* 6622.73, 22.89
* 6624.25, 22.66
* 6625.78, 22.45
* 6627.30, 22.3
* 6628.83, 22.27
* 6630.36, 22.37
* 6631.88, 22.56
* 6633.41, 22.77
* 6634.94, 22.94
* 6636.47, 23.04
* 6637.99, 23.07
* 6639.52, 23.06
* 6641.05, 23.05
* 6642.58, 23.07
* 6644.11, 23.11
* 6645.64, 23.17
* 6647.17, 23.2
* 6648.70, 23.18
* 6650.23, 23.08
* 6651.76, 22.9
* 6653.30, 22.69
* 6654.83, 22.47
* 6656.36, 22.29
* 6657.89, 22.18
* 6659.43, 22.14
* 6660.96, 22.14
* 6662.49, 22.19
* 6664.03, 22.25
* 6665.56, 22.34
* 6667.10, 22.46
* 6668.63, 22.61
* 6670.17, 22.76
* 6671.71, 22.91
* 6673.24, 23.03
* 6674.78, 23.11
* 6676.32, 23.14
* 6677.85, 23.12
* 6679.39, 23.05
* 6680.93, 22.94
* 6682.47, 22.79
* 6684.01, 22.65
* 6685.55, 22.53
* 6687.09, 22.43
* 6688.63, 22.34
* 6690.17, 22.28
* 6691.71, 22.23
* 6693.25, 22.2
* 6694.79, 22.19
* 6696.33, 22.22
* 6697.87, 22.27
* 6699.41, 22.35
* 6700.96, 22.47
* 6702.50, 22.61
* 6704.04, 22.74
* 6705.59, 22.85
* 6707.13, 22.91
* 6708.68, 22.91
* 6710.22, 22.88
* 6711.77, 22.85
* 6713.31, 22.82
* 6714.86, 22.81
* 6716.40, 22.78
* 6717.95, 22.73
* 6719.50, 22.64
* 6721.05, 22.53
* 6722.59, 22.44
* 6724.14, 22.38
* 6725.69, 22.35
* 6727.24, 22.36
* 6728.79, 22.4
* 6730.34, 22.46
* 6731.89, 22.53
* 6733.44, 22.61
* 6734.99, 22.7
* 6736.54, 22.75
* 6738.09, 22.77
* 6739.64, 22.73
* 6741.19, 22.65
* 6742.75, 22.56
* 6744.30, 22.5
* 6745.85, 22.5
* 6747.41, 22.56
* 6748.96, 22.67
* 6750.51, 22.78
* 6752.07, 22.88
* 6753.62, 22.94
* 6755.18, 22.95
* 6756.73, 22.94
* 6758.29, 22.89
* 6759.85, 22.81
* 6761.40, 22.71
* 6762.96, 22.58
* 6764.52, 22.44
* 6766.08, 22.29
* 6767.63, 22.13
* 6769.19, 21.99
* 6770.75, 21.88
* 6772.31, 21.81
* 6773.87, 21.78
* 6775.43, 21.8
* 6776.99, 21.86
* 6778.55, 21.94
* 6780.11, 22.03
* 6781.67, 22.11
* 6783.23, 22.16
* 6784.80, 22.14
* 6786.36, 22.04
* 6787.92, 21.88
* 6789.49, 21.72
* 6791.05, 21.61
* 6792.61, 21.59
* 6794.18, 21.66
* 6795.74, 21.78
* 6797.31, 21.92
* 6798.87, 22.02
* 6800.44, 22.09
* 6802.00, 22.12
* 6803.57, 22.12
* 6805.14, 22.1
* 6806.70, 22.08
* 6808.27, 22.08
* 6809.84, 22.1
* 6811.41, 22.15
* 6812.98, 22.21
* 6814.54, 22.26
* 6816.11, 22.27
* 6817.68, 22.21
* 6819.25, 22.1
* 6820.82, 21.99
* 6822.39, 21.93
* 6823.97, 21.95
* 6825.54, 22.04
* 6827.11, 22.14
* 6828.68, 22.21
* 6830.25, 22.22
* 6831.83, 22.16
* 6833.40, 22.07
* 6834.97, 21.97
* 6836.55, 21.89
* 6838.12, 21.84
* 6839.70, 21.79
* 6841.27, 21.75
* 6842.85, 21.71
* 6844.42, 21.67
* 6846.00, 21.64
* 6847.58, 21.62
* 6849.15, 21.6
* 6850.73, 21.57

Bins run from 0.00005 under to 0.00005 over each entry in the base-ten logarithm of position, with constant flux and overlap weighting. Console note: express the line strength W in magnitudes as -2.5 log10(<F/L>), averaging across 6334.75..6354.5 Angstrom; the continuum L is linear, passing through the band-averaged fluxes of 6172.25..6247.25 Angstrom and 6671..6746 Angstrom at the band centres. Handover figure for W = -0.23 mag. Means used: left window 19.2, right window 22.6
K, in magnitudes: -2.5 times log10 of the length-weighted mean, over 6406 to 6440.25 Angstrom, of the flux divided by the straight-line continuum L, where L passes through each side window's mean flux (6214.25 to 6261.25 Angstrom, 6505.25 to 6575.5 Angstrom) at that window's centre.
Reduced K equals -0.14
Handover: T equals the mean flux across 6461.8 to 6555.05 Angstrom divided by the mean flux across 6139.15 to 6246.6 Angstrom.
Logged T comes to 1.8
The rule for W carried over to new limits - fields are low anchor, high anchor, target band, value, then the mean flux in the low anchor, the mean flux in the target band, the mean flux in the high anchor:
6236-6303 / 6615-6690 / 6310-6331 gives -0.21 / 16.1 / 20.7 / 22.8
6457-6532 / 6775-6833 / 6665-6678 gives 0.19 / 34.3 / 22.8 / 22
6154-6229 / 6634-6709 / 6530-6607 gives -0.20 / 18.8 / 26.3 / 22.7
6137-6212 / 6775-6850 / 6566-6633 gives -0.15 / 18.4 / 23.9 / 22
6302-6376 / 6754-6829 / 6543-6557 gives -0.21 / 22.6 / 27.3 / 22.1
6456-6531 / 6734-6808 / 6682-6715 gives 0.13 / 34.2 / 22.6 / 22.3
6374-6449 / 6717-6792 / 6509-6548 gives -0.23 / 29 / 33.2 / 22.4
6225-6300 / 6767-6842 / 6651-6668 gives -0.09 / 16.8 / 22.4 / 22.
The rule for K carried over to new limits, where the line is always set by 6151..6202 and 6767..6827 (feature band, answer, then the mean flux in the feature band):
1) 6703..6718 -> -0.07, 22.8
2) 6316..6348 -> -0.22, 23.3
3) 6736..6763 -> -0.05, 22.7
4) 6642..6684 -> -0.08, 22.7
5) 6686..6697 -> -0.05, 22.3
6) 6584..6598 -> -0.17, 24.1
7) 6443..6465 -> -0.20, 23.8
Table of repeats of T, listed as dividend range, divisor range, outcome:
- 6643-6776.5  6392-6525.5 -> 0.72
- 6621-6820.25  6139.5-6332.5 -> 1.26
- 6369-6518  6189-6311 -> 1.76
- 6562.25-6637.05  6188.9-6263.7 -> 1.20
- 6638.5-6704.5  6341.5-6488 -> 0.80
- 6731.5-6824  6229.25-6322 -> 1.35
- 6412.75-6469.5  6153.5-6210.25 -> 1.53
